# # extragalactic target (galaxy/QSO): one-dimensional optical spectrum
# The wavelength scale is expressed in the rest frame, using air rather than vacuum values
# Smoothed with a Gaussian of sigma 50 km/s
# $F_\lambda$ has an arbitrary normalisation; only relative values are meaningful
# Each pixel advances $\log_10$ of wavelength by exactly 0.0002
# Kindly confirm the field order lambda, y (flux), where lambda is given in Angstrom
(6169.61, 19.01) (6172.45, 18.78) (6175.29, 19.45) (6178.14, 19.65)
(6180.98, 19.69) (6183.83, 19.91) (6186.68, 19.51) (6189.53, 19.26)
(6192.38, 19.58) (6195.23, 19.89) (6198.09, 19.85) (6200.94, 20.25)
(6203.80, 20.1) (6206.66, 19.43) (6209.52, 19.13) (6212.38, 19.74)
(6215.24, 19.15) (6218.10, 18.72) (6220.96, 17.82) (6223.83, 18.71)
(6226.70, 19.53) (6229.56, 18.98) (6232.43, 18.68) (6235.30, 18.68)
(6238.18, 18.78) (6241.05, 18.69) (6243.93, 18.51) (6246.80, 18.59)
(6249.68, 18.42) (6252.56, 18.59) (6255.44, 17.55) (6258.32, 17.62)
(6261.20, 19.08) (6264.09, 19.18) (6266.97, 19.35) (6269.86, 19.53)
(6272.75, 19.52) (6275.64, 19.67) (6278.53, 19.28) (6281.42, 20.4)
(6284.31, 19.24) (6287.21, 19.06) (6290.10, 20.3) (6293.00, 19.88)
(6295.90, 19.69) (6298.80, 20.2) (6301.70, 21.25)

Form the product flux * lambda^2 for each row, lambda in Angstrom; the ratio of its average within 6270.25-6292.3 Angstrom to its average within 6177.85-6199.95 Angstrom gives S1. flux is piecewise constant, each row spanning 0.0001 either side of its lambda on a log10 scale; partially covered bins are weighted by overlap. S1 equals 1.0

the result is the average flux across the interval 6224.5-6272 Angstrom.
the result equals 18.7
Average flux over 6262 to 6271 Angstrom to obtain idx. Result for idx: 19.3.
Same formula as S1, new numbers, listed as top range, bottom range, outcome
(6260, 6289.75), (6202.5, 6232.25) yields 1.04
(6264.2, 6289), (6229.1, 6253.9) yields 1.06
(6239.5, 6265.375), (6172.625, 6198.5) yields 0.96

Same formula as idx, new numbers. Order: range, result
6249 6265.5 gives 18.4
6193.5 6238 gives 19.2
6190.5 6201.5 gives 19.8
